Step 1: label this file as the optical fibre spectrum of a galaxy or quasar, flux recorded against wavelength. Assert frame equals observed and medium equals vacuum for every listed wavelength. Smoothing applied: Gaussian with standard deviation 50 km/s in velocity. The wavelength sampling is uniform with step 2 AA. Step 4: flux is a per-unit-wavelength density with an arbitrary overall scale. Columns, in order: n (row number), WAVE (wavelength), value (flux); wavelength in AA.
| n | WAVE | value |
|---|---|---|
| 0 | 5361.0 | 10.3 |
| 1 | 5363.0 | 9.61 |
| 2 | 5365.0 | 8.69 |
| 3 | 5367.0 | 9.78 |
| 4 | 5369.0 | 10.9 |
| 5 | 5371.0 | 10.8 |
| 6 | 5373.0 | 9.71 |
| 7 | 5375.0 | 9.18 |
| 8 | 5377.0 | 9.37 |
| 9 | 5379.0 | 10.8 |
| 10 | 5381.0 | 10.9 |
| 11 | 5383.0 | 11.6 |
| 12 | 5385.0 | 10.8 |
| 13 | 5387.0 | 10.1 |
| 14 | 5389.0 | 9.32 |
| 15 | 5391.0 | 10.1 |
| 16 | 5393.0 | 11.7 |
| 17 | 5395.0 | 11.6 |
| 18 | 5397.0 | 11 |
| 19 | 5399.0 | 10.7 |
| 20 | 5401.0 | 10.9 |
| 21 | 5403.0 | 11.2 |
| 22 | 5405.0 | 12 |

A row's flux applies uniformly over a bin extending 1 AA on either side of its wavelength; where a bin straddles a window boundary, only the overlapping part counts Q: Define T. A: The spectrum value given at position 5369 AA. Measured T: 10.9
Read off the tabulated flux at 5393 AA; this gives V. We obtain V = 11.7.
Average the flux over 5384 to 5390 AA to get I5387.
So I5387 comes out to 10.1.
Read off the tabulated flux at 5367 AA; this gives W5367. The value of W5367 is 9.78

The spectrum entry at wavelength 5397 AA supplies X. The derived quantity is 11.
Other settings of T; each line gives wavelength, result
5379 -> 10.8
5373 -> 9.71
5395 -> 11.6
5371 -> 10.8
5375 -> 9.18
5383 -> 11.6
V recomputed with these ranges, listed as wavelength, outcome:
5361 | 10.3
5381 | 10.9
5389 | 9.32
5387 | 10.1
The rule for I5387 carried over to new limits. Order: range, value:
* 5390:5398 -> 11.1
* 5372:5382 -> 9.99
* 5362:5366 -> 9.15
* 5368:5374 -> 10.5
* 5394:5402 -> 11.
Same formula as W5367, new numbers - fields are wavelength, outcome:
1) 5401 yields 10.9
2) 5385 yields 10.8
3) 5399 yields 10.7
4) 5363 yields 9.61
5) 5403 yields 11.2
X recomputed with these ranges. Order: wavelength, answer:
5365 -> 8.69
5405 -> 12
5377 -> 9.37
